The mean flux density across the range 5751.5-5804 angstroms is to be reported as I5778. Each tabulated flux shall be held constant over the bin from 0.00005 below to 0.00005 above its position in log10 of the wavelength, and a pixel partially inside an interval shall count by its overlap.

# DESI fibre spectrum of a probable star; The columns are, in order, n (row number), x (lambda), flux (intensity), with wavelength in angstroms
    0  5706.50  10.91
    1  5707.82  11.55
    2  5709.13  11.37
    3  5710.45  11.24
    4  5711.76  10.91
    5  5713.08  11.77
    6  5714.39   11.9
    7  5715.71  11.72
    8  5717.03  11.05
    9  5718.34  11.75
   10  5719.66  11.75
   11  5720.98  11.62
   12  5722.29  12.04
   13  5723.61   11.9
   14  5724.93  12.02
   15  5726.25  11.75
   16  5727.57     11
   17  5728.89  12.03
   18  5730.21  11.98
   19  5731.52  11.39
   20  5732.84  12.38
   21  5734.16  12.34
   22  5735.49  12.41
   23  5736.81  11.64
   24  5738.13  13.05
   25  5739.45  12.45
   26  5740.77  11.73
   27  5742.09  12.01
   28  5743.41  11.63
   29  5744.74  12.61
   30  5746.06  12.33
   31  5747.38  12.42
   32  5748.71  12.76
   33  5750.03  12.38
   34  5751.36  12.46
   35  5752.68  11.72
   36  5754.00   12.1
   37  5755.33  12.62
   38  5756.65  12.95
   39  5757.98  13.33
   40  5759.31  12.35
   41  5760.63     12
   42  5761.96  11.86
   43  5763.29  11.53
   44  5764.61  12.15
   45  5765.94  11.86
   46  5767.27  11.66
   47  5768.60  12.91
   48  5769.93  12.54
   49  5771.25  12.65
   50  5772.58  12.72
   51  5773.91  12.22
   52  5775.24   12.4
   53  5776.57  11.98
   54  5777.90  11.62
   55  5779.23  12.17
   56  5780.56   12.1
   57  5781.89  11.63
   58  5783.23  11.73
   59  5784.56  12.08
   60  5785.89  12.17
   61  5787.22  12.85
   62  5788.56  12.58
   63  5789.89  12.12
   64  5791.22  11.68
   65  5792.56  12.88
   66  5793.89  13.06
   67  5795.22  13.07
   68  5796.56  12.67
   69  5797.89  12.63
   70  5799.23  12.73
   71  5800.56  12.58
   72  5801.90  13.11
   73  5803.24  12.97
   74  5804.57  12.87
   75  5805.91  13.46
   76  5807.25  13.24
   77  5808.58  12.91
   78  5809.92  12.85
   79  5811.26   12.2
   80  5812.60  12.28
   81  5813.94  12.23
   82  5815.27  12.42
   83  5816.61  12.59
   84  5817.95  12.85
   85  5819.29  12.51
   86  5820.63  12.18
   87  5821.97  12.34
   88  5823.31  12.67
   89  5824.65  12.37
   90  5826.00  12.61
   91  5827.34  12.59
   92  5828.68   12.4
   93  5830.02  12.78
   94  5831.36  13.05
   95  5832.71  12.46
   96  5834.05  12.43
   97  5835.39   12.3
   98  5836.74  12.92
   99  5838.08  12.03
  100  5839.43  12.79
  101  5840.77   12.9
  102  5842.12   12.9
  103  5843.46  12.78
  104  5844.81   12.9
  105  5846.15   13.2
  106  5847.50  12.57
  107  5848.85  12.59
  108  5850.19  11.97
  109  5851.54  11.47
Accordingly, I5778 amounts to 12.4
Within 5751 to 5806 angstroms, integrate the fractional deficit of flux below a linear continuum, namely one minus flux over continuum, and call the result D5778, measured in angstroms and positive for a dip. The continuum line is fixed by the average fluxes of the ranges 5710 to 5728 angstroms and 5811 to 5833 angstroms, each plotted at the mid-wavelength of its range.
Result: -1.2 angstroms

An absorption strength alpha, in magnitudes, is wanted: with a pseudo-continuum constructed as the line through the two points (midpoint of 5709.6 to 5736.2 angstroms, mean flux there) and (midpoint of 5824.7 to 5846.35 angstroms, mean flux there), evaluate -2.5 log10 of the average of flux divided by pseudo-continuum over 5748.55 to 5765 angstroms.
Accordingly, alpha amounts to -0.03 mag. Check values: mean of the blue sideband 11.7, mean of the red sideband 12.7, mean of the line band 12.3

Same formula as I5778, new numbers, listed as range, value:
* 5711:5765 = 12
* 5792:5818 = 12.8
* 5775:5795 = 12.2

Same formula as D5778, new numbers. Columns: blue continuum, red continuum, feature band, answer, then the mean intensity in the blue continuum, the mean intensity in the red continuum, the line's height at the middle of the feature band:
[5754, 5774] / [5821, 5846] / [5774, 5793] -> 0.45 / 12.4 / 12.6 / 12.4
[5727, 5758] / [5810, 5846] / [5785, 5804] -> -0.32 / 12.2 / 12.6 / 12.4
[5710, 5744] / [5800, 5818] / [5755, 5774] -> -0.16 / 11.8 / 12.8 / 12.3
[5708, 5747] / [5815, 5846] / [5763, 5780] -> -0.03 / 11.9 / 12.6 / 12.2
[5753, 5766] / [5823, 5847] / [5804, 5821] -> -0.16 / 12.3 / 12.7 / 12.6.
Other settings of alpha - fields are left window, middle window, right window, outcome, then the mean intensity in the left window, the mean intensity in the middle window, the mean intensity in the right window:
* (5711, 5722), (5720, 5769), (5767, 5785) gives -0.02 mag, 11.6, 12.1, 12.2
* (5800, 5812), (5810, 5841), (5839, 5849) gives 0.03 mag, 12.9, 12.5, 12.8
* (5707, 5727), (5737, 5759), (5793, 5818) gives -0.03 mag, 11.6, 12.4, 12.8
